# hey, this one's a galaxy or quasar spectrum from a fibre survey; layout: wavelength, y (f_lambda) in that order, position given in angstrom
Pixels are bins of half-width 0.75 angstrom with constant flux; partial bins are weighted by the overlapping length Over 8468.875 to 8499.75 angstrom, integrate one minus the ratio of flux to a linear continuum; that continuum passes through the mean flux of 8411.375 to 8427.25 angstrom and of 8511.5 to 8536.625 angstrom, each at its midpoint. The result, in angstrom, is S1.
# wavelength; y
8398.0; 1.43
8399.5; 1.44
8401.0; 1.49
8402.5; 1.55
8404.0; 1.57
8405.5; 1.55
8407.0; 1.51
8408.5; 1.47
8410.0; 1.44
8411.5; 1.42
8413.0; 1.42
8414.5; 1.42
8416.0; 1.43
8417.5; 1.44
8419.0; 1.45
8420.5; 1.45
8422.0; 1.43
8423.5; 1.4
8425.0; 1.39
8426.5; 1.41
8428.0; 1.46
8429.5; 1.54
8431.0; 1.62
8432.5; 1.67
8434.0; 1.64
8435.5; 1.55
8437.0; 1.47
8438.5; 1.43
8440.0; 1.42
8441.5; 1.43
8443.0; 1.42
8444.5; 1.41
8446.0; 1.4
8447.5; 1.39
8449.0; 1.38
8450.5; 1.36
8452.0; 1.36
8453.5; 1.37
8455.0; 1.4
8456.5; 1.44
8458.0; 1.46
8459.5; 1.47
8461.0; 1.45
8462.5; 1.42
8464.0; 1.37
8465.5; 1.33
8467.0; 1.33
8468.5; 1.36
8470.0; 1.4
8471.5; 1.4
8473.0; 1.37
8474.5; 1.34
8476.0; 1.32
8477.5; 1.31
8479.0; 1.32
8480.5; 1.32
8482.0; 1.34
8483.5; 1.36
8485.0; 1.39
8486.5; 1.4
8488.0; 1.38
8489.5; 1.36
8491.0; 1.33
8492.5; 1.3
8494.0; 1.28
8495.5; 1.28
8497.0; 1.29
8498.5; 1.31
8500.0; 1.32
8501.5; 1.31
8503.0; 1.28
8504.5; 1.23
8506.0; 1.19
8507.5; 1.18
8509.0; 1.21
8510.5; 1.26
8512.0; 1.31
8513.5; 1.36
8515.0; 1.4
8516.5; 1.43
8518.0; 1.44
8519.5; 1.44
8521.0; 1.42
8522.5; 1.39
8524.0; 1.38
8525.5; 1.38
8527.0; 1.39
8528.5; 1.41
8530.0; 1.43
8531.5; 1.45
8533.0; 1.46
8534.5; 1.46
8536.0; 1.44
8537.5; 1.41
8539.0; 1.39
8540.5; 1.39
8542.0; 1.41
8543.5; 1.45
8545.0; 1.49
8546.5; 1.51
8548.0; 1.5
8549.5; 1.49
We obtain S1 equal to 1.7 angstrom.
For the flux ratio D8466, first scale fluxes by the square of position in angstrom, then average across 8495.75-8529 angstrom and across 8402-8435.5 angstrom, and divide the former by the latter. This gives 0.92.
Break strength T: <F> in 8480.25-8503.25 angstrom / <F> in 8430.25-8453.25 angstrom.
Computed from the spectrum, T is 0.9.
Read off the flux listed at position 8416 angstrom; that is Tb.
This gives 1.43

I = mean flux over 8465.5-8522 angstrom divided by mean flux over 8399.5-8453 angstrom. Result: 0.9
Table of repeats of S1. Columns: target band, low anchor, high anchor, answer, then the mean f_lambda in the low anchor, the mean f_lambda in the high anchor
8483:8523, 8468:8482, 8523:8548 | 1.7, 1.35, 1.43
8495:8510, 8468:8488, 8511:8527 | 1.3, 1.36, 1.39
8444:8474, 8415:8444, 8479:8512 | 0.1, 1.48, 1.3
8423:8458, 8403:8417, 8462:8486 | -0.9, 1.47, 1.35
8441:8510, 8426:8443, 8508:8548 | 5.5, 1.51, 1.4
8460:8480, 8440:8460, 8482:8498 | 0.1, 1.41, 1.34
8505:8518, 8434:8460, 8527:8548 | 1.2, 1.43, 1.44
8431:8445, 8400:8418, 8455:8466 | -0.5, 1.48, 1.42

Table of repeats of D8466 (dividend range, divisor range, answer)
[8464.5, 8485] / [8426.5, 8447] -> 0.91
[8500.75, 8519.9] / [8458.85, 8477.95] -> 0.96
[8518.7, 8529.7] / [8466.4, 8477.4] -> 1.05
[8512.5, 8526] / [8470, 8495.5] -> 1.05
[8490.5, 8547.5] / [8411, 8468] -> 0.97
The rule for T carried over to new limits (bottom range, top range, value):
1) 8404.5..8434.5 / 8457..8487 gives 0.93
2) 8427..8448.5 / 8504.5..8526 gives 0.90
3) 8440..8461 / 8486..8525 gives 0.94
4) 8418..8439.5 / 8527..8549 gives 0.97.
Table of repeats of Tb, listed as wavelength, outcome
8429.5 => 1.54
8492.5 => 1.3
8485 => 1.39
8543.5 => 1.45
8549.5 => 1.49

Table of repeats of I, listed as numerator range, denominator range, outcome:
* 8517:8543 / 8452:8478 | 1.02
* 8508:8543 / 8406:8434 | 0.95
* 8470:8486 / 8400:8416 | 0.91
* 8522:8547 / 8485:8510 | 1.10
